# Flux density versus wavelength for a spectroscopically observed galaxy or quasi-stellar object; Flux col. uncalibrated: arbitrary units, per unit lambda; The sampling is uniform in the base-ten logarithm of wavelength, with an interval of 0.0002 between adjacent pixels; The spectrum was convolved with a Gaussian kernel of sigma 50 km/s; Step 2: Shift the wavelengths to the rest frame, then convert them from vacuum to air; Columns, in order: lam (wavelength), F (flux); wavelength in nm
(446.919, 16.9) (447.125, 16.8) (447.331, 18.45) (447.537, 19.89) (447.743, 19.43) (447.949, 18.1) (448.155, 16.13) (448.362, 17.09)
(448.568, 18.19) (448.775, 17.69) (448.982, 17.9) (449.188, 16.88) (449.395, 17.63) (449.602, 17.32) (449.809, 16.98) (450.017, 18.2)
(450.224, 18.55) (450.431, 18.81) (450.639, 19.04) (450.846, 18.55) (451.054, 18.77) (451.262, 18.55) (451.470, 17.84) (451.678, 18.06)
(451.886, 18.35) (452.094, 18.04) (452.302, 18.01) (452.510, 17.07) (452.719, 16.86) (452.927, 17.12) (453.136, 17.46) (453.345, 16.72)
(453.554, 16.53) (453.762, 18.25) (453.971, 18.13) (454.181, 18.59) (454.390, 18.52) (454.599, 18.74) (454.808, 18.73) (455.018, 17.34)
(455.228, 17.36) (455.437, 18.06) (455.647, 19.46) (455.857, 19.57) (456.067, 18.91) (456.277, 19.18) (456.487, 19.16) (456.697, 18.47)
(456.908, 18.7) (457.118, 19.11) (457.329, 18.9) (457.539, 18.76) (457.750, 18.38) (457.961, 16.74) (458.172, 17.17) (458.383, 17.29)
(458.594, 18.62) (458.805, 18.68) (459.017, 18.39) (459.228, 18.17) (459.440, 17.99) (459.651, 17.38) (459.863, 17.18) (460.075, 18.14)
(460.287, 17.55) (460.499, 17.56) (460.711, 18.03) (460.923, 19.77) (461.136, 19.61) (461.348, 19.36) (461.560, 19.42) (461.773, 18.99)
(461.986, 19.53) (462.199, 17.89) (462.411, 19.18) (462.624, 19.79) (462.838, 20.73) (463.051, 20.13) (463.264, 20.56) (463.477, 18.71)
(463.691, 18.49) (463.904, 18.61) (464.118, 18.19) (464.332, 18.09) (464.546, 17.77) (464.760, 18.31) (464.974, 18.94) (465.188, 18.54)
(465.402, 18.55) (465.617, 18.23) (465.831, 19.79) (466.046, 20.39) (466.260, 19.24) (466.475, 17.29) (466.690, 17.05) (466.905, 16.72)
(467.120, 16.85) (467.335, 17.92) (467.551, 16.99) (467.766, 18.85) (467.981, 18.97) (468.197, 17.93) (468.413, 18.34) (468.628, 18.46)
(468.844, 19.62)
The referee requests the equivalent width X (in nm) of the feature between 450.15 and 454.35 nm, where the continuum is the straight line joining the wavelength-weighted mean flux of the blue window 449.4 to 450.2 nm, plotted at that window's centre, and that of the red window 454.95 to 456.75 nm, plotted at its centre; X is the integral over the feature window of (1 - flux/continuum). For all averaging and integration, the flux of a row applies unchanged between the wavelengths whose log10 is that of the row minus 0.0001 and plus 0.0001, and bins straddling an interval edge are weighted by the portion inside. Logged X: 0.01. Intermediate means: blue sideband 17.6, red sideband 18.6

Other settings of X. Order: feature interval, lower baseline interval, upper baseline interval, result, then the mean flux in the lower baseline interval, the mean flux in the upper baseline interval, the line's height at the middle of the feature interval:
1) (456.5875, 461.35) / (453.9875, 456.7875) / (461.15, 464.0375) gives 0.185 nm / 18.6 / 19.3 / 19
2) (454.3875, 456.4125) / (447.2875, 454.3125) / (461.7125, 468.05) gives -0.050 nm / 17.9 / 18.6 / 18.2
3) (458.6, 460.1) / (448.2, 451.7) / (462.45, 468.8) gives 0.025 nm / 18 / 18.6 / 18.3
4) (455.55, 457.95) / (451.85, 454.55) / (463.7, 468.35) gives -0.140 nm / 17.7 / 18.3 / 17.8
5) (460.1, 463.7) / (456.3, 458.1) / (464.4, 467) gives -0.131 nm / 18.5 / 18.4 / 18.5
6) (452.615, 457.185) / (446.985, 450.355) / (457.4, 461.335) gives -0.057 nm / 17.8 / 18.1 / 18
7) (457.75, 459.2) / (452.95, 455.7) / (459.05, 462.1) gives 0.033 nm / 17.9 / 18.5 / 18.3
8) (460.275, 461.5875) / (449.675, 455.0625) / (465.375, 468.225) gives -0.050 nm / 18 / 18.2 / 18.1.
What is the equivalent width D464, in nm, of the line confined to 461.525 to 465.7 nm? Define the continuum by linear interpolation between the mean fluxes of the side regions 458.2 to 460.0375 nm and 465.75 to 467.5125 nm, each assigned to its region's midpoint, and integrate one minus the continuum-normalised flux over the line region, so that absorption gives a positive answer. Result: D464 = -0.21 nm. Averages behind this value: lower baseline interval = 17.9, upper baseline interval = 18.1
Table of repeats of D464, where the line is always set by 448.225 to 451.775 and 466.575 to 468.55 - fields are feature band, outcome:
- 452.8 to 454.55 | 0.02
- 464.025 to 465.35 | -0.04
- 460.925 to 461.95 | -0.09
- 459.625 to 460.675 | 0.01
